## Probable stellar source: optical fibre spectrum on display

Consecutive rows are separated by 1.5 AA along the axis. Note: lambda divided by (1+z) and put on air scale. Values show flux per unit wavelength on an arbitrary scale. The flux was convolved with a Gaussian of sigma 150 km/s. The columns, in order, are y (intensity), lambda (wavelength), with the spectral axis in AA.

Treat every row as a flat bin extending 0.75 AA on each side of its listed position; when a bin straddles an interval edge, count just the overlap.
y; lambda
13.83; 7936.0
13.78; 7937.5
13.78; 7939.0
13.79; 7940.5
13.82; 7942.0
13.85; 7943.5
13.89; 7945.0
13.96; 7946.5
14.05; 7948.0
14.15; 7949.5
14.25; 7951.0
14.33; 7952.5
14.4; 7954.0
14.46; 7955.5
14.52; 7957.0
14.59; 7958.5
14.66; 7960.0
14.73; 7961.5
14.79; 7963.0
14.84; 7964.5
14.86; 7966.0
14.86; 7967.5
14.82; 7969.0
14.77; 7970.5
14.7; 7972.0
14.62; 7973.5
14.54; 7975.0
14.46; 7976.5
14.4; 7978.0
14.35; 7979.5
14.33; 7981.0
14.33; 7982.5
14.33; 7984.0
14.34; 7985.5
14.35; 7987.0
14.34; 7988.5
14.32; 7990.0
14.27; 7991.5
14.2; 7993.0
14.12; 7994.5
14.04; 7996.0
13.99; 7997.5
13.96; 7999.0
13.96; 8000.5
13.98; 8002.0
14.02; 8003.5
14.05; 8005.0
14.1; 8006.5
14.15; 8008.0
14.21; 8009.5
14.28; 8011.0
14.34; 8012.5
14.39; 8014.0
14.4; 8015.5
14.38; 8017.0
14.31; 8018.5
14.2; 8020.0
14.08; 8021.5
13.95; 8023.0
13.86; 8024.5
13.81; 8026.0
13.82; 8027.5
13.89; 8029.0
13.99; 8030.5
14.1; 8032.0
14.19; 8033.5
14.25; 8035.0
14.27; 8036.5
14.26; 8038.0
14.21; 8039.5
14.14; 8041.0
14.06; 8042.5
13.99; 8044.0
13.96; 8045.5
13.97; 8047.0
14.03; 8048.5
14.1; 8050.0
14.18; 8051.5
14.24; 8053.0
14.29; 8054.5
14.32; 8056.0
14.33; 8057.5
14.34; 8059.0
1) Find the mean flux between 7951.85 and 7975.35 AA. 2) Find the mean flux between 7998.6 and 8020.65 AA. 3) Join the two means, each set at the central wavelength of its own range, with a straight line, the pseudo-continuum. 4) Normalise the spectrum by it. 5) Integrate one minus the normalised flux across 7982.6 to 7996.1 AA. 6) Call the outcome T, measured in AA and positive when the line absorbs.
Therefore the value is 0.1 AA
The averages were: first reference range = 14.7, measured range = 14.3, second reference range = 14.2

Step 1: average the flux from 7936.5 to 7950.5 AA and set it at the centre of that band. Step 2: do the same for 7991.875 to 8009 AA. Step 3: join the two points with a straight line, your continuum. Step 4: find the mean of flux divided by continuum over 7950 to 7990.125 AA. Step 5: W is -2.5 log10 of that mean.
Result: -0.042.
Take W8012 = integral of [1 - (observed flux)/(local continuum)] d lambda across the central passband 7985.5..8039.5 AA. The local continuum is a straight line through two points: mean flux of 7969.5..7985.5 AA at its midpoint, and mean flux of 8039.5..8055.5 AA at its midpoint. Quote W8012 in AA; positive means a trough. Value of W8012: 0.6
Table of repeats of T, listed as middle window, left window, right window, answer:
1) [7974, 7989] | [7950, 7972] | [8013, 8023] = 0.12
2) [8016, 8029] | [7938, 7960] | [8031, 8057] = 0.09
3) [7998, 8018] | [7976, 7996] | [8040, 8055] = 0.08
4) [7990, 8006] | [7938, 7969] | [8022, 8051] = 0.12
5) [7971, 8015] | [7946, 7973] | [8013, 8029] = 0.15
